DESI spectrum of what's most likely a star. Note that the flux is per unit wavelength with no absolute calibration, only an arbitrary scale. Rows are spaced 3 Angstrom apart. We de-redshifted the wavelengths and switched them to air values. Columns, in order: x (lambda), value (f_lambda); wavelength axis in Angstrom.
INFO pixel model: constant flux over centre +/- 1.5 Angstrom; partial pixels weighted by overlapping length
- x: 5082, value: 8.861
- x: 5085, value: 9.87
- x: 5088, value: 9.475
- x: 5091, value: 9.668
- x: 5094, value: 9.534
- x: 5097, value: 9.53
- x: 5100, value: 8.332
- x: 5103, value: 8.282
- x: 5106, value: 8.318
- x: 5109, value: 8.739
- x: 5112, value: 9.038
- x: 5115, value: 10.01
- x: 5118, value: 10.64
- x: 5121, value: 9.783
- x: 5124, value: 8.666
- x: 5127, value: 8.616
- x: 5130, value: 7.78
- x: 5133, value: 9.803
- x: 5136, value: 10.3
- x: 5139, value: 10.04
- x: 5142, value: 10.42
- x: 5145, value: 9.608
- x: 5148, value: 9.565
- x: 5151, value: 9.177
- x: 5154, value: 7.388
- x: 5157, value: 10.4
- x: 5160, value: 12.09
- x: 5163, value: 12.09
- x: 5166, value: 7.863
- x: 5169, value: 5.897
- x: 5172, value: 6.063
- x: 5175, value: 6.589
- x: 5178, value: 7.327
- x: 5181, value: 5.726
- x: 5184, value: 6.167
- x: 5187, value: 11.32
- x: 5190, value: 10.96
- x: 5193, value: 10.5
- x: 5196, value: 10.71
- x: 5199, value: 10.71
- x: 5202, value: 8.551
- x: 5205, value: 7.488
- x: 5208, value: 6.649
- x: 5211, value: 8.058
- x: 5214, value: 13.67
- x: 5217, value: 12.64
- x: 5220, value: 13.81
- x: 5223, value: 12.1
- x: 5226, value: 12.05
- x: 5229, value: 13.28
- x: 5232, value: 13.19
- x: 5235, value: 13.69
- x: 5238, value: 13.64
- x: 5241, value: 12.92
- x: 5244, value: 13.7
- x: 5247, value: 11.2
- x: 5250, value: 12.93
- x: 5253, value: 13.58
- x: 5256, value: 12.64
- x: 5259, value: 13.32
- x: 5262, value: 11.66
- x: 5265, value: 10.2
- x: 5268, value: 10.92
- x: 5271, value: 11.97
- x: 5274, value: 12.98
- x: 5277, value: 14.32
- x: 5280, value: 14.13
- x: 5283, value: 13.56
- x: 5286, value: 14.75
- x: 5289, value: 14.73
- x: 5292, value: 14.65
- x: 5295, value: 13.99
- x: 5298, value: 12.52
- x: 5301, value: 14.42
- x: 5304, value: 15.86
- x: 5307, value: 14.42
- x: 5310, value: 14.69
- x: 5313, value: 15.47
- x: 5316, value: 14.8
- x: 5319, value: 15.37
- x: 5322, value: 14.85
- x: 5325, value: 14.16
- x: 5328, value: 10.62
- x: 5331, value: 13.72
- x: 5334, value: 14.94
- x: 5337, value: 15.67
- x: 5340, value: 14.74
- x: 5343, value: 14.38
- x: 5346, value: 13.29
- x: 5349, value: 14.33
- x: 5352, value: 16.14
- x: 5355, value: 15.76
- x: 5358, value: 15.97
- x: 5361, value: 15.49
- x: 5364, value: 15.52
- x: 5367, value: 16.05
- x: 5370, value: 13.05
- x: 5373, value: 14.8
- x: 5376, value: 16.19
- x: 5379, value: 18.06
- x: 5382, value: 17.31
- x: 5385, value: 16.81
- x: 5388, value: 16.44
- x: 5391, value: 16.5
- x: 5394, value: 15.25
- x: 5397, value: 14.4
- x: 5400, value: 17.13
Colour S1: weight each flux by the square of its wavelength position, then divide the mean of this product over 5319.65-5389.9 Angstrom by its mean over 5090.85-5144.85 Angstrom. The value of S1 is 1.8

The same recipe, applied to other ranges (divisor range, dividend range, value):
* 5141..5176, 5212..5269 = 1.46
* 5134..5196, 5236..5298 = 1.51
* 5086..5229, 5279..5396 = 1.70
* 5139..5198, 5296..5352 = 1.70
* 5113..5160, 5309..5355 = 1.64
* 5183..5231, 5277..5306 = 1.39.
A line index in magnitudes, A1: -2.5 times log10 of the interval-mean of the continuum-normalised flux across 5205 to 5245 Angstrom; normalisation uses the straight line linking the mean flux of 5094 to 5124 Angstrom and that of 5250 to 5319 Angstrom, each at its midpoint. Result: 0.01 mag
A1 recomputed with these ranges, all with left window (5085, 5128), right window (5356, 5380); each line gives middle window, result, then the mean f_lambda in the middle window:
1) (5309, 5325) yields -0.046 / 15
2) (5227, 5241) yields -0.086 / 13.3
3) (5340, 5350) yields 0.070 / 14.1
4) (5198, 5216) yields 0.254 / 9.24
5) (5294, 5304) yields -0.003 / 14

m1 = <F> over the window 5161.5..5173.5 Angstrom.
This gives 7.98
